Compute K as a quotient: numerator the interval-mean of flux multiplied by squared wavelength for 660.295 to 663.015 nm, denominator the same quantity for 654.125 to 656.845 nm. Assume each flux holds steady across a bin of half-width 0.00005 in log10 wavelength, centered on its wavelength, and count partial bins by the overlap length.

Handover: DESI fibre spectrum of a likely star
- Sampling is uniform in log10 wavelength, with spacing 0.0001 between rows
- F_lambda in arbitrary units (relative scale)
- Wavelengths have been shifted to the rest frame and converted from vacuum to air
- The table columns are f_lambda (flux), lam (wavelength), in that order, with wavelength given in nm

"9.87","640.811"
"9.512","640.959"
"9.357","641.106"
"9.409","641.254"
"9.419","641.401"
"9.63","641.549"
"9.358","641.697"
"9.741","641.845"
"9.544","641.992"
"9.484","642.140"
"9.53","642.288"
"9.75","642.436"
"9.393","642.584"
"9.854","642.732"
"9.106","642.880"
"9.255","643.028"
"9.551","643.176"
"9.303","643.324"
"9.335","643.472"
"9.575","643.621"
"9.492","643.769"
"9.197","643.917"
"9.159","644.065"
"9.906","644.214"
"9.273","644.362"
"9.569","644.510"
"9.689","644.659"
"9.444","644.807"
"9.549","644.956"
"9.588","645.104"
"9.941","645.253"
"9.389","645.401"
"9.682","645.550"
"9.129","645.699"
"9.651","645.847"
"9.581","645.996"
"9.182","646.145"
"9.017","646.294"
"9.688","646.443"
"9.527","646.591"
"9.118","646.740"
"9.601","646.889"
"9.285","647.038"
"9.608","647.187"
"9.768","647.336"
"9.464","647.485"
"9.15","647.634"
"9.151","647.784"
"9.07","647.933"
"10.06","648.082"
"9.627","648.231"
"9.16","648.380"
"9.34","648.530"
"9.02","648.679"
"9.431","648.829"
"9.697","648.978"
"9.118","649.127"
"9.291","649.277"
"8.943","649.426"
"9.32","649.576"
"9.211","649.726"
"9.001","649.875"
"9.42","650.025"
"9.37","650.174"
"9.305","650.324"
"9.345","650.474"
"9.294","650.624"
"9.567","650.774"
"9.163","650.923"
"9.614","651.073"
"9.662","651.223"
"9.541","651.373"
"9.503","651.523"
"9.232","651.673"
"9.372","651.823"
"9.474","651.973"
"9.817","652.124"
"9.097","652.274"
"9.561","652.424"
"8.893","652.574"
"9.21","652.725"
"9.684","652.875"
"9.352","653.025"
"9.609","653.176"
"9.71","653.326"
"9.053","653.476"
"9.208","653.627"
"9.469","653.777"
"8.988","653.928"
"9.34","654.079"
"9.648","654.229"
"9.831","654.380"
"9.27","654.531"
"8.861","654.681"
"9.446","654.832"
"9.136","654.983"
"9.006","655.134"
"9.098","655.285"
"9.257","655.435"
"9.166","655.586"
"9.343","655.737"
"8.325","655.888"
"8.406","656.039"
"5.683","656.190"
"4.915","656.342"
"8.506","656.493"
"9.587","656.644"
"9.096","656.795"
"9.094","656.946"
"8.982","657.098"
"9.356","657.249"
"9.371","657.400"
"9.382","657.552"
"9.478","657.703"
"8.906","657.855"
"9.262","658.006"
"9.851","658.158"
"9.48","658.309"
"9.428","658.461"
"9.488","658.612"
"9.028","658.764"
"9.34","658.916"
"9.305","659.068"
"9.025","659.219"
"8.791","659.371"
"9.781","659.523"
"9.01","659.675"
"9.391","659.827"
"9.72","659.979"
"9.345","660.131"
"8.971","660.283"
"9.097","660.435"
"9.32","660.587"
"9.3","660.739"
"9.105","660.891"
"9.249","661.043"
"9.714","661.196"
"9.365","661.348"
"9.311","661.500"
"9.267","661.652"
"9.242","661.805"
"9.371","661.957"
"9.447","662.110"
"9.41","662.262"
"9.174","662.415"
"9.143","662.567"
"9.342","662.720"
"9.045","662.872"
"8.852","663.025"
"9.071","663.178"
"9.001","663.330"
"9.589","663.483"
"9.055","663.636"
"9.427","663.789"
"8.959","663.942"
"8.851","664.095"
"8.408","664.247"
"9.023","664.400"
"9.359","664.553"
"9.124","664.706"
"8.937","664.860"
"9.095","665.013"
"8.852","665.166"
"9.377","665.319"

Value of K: 1.09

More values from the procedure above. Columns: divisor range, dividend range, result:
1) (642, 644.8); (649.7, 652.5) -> 1.02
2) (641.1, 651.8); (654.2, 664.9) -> 1.00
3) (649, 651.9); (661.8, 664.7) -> 1.02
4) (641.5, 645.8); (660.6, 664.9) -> 1.03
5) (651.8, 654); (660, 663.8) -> 1.02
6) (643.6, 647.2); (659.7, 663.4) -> 1.03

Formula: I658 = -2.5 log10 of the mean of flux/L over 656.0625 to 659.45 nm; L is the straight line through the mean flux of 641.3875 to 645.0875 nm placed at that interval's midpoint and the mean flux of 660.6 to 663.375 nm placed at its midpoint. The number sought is 0.05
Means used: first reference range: 9.49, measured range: 8.87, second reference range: 9.25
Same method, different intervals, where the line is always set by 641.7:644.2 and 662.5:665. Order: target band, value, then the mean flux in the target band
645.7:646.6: -0.002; 9.42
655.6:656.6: 0.196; 7.69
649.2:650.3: 0.013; 9.22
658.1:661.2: -0.019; 9.31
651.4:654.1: -0.010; 9.37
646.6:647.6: -0.009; 9.46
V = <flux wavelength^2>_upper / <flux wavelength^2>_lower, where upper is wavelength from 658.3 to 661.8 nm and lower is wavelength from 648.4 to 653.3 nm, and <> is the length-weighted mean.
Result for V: 1.0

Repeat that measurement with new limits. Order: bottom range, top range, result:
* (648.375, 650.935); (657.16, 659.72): 1.03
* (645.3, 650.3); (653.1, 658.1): 0.98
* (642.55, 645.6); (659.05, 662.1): 1.03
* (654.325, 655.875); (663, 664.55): 1.01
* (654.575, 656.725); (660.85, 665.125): 1.10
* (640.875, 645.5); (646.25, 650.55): 1.00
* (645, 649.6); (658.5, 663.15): 1.03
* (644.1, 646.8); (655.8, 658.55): 0.95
